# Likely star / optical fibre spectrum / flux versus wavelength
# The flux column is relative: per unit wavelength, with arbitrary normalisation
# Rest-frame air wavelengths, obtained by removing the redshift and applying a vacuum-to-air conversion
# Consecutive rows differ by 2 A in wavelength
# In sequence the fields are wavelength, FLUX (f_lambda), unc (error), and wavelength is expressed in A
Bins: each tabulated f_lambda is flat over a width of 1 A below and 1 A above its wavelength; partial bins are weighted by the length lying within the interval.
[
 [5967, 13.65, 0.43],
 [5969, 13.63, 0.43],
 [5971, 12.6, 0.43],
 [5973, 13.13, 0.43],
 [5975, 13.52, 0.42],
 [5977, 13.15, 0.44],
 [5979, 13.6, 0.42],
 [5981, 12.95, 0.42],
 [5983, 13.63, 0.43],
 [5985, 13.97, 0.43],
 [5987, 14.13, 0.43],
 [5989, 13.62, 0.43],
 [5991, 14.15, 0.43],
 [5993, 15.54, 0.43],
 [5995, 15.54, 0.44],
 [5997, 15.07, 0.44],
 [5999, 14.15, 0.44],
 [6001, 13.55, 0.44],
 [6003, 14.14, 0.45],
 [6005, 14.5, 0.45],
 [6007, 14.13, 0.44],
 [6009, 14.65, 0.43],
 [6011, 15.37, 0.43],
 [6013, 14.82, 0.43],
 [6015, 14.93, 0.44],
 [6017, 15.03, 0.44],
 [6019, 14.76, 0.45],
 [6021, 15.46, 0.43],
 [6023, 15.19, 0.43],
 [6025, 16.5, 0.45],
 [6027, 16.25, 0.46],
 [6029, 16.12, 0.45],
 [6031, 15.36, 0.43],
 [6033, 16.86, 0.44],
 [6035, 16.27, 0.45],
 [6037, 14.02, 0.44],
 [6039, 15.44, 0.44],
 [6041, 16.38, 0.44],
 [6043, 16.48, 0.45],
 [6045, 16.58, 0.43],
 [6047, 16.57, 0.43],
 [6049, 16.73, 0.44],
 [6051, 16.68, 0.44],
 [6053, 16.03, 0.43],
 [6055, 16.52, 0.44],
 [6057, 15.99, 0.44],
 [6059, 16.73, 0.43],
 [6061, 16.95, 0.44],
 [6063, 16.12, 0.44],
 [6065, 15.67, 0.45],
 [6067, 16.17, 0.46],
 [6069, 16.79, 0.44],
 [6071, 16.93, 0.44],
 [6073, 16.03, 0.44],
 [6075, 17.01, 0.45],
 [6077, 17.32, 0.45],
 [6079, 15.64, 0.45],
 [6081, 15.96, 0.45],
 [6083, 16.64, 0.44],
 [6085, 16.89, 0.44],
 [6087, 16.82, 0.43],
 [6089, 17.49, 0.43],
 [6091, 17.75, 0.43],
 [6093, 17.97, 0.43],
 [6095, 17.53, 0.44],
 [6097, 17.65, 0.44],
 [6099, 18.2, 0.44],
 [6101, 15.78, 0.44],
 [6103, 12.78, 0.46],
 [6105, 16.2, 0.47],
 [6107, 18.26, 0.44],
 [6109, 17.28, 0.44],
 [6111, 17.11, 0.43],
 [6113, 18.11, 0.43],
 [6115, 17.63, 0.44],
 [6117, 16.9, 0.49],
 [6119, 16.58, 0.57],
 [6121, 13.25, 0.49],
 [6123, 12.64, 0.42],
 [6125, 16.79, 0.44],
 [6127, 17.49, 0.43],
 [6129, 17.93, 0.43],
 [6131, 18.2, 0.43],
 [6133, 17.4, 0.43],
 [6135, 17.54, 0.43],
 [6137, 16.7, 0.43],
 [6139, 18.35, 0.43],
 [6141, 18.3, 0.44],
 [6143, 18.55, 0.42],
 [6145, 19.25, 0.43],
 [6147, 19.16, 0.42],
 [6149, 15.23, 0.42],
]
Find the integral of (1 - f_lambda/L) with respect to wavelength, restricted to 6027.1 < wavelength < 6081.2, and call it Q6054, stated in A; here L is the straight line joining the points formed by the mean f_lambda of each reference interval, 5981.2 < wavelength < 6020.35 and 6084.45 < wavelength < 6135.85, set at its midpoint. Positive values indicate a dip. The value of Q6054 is -2.21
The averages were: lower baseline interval 14.5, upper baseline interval 16.9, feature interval 16.3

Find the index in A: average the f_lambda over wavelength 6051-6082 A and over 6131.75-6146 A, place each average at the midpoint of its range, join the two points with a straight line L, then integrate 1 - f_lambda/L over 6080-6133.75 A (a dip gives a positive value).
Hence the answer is 1.6 A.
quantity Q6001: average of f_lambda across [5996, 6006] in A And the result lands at 14.3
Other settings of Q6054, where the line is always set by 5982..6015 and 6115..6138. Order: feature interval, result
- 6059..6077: -1.08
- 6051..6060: -0.57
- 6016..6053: -2.19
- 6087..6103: -1.12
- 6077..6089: -0.55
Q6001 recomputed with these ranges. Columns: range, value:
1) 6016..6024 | 15.1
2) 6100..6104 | 14.3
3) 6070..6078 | 16.8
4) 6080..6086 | 16.5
